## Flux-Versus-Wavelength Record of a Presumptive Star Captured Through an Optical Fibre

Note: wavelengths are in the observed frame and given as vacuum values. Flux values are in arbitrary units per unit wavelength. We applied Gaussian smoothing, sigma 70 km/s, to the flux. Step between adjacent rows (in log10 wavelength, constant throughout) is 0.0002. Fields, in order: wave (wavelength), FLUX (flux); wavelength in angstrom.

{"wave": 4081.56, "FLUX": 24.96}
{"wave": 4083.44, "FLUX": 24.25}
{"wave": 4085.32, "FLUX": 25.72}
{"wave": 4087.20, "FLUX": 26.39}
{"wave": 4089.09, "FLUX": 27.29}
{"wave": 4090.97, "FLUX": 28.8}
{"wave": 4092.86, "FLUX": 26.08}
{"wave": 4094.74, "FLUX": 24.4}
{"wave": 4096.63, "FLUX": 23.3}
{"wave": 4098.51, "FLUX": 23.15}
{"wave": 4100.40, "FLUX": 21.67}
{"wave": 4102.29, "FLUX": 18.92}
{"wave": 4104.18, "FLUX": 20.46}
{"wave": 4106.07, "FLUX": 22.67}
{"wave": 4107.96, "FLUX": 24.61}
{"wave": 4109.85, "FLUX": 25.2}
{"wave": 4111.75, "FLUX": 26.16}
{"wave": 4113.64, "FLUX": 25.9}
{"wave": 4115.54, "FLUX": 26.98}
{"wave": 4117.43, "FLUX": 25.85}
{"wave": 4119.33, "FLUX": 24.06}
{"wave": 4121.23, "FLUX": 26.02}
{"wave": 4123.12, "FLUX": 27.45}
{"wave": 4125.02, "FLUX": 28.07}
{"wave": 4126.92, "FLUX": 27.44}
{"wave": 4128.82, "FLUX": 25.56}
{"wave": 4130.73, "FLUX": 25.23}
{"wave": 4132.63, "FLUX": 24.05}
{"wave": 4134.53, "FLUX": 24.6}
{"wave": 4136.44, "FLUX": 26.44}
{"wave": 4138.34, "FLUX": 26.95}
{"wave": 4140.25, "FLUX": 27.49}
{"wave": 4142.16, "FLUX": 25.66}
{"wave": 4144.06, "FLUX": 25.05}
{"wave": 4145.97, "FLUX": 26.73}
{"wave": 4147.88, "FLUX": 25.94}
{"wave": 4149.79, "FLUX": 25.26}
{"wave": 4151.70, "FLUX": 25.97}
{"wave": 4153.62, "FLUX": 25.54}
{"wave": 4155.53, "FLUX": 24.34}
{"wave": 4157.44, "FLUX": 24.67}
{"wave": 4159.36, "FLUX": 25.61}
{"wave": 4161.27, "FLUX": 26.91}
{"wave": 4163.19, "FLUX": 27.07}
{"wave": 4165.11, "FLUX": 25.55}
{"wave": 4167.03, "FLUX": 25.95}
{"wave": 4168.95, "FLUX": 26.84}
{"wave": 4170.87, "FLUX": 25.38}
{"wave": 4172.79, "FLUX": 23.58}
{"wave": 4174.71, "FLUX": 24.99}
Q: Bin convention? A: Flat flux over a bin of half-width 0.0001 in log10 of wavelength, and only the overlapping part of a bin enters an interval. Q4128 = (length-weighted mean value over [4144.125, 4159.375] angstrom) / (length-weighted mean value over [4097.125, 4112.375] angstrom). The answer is 1.1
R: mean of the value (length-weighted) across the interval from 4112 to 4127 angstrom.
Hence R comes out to 26.4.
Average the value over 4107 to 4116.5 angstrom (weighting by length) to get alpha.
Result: 25.8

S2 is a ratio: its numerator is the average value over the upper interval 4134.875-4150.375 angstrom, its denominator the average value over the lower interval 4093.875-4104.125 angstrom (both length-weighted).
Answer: 1.18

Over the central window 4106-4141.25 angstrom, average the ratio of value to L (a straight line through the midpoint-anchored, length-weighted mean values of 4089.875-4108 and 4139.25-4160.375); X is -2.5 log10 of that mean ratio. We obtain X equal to -0.06 mag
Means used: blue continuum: 23.4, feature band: 25.9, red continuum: 25.7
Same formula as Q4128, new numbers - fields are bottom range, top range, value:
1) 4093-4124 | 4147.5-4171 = 1.06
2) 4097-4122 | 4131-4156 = 1.07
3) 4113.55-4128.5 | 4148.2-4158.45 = 0.95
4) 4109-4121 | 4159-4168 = 1.02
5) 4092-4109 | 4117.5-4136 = 1.13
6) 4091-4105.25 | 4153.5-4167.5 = 1.12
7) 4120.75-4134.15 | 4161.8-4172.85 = 0.99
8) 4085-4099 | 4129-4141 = 1.00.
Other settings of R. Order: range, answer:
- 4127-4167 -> 25.8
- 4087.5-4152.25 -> 25.3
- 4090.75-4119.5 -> 24.2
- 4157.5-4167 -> 26.1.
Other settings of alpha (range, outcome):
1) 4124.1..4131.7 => 26.5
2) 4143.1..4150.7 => 25.8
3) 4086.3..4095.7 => 26.6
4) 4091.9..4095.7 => 25.2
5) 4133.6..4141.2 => 26.4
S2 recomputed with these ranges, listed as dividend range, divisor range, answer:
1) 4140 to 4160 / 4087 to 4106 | 1.07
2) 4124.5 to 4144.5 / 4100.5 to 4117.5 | 1.09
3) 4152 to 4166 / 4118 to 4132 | 0.98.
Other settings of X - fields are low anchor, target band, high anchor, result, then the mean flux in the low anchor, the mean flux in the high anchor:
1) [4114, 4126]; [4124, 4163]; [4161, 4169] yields 0.02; 26.4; 26.4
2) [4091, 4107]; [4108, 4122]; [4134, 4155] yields -0.07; 22.9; 26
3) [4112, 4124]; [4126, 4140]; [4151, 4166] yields 0.00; 26.1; 25.7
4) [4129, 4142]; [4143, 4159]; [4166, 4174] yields 0.01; 25.8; 25.4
